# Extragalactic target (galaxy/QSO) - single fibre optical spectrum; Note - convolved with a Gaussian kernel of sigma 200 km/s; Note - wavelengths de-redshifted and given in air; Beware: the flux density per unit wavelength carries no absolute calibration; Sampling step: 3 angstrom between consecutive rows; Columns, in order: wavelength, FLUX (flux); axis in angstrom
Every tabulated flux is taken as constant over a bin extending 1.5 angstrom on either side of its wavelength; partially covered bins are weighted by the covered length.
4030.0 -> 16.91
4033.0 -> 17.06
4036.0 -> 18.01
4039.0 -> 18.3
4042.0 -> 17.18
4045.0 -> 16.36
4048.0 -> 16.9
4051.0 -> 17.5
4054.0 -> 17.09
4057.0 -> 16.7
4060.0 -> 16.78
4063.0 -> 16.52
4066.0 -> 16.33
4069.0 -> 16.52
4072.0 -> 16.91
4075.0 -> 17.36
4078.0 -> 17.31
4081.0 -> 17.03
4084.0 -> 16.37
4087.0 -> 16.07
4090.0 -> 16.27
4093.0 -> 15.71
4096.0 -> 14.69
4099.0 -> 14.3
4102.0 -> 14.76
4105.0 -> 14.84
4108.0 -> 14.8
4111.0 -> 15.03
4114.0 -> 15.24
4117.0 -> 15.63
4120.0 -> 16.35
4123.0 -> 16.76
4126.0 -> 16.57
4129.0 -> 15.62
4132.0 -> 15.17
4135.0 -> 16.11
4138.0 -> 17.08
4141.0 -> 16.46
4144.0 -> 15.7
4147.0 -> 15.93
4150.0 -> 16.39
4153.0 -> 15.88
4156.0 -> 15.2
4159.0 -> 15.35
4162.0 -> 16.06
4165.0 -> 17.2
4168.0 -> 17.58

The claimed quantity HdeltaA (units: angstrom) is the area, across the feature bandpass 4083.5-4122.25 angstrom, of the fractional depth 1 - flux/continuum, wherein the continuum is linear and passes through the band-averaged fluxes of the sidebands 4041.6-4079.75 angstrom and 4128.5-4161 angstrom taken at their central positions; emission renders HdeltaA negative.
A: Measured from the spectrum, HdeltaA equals 2.4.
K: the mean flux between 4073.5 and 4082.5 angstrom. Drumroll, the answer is 17.2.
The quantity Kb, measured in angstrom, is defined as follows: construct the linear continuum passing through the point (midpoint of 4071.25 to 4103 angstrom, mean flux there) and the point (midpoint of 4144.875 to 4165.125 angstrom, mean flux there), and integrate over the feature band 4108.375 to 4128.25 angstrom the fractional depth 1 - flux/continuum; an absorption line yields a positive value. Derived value 0.18 angstrom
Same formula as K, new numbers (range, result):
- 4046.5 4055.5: 17.2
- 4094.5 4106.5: 14.6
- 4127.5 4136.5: 15.6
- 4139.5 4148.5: 16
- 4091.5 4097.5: 15.2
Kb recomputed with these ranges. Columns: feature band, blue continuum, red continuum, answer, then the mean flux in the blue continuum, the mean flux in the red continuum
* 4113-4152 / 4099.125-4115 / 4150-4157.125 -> -1.9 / 14.9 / 15.7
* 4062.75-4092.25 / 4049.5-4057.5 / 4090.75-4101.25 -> -1.4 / 17.1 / 15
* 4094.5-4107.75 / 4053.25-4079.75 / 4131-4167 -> 1.5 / 16.8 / 16.1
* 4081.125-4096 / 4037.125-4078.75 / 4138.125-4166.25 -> 0.6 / 17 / 16.1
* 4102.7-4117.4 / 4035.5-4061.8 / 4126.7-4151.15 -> 1.2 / 17.2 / 16.1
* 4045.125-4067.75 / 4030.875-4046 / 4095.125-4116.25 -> -0.1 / 17.4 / 14.8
